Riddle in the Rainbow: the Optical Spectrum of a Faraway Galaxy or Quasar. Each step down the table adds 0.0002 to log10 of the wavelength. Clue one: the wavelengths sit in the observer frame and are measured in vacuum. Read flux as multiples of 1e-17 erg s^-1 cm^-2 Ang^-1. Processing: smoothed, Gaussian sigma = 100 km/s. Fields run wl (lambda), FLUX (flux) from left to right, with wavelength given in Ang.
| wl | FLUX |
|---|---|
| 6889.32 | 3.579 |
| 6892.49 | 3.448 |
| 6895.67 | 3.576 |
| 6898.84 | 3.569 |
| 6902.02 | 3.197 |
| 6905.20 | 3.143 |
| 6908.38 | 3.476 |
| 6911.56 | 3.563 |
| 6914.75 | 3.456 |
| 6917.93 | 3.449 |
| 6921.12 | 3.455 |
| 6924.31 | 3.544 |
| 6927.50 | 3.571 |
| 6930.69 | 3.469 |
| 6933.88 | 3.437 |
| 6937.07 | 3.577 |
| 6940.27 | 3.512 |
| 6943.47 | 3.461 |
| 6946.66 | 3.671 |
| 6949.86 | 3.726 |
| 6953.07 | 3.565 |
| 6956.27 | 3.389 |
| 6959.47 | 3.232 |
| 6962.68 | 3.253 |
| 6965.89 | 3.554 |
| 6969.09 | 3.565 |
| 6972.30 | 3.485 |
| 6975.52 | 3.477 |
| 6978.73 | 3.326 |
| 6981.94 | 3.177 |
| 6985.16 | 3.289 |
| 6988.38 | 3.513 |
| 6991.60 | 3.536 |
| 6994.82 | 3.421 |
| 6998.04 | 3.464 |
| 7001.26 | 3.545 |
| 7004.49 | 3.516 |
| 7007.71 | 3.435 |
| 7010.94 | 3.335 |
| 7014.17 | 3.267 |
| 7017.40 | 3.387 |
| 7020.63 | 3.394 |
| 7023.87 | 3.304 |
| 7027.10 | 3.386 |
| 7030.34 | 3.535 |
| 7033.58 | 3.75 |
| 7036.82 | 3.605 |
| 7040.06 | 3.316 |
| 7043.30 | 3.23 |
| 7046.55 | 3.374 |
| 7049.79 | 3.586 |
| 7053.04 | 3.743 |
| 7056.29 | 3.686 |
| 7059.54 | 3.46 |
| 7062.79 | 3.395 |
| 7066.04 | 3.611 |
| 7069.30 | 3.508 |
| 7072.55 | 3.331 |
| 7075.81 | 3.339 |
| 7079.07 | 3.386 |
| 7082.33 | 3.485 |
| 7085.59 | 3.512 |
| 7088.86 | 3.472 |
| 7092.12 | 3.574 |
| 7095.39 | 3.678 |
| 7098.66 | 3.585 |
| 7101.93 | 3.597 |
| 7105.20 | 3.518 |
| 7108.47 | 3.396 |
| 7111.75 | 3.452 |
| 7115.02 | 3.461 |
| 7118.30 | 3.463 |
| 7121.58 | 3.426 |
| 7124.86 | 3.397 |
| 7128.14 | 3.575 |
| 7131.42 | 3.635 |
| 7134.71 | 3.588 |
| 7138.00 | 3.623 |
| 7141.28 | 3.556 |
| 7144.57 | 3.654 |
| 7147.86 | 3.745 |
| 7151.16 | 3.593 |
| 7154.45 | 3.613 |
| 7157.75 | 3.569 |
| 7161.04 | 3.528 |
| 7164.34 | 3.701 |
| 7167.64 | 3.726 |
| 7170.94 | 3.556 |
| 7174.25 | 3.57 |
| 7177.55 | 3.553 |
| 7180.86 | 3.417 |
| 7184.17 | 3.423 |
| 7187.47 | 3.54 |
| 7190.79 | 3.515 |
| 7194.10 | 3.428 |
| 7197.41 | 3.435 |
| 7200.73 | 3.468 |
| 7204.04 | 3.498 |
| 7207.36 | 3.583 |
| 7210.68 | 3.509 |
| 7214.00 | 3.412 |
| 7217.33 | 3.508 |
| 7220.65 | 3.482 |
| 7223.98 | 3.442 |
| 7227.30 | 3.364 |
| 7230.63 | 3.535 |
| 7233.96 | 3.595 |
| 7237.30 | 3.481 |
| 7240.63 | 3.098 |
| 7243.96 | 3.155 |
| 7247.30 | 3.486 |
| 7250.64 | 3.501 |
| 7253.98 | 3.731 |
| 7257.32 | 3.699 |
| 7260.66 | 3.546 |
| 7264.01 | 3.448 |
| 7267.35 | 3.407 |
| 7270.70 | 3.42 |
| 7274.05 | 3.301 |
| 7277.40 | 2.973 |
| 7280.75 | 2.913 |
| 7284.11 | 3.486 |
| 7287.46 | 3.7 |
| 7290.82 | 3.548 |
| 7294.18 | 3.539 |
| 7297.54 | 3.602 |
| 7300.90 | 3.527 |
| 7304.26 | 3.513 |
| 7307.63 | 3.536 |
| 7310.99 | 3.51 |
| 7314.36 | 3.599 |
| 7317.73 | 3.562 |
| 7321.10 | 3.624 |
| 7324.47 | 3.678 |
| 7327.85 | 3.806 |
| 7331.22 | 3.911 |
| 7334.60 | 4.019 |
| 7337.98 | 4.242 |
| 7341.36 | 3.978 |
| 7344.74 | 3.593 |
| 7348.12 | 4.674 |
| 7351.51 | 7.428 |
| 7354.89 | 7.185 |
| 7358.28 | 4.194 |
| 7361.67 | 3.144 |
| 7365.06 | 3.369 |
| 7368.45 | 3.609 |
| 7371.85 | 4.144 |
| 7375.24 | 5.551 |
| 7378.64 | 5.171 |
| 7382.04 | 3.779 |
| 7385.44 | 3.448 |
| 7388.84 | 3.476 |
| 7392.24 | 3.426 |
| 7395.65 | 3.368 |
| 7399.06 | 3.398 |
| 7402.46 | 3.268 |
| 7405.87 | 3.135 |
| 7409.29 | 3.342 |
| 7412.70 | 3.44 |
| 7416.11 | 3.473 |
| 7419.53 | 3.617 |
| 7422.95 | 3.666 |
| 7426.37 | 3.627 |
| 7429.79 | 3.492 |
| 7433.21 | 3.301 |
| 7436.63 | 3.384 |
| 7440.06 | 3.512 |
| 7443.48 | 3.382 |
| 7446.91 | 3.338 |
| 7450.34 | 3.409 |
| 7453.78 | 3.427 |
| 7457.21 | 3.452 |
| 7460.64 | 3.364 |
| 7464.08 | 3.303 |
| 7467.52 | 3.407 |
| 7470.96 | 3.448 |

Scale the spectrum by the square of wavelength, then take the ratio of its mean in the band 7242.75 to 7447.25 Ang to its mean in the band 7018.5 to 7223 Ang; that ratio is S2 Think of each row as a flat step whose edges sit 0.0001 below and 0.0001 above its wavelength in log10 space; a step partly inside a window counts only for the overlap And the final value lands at 1.1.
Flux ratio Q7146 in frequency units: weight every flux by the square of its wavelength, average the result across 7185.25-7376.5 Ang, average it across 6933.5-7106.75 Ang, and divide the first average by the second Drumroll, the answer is 1.16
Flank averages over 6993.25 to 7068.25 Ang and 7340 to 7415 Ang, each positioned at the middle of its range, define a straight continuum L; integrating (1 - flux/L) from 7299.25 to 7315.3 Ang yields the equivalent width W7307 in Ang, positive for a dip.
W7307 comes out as 1.7 Ang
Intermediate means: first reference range 3.47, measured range 3.53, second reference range 4.09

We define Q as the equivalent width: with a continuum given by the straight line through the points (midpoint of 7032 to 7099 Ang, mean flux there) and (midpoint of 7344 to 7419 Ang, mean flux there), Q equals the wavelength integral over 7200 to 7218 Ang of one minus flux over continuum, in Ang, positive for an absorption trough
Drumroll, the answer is 1.3 Ang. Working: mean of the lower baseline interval 3.5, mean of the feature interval 3.5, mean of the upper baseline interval 4.07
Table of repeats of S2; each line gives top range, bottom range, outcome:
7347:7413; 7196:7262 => 1.24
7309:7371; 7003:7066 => 1.31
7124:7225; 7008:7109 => 1.05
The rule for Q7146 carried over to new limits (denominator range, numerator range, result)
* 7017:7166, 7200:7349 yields 1.06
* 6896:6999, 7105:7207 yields 1.09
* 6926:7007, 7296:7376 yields 1.31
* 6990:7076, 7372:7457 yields 1.16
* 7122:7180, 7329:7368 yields 1.32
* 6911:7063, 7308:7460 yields 1.24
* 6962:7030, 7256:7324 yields 1.11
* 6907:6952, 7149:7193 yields 1.08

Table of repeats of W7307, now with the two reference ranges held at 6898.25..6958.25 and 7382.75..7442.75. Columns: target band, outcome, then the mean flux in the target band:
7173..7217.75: -0.4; 3.49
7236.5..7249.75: 0.6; 3.31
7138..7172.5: -1.6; 3.63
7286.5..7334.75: -2.6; 3.63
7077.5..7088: 0.0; 3.46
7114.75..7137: -0.3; 3.51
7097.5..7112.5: -0.2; 3.51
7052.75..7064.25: -0.3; 3.55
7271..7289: 0.9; 3.28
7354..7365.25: -3.2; 4.43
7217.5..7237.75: -0.2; 3.49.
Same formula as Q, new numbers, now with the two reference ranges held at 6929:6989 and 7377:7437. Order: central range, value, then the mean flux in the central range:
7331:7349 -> -2.7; 4.06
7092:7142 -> -0.6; 3.53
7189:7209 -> 0.1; 3.49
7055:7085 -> 0.1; 3.47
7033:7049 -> 0.1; 3.44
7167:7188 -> -0.2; 3.53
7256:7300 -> 1.1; 3.43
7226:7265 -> 0.5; 3.47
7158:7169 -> -0.4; 3.64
